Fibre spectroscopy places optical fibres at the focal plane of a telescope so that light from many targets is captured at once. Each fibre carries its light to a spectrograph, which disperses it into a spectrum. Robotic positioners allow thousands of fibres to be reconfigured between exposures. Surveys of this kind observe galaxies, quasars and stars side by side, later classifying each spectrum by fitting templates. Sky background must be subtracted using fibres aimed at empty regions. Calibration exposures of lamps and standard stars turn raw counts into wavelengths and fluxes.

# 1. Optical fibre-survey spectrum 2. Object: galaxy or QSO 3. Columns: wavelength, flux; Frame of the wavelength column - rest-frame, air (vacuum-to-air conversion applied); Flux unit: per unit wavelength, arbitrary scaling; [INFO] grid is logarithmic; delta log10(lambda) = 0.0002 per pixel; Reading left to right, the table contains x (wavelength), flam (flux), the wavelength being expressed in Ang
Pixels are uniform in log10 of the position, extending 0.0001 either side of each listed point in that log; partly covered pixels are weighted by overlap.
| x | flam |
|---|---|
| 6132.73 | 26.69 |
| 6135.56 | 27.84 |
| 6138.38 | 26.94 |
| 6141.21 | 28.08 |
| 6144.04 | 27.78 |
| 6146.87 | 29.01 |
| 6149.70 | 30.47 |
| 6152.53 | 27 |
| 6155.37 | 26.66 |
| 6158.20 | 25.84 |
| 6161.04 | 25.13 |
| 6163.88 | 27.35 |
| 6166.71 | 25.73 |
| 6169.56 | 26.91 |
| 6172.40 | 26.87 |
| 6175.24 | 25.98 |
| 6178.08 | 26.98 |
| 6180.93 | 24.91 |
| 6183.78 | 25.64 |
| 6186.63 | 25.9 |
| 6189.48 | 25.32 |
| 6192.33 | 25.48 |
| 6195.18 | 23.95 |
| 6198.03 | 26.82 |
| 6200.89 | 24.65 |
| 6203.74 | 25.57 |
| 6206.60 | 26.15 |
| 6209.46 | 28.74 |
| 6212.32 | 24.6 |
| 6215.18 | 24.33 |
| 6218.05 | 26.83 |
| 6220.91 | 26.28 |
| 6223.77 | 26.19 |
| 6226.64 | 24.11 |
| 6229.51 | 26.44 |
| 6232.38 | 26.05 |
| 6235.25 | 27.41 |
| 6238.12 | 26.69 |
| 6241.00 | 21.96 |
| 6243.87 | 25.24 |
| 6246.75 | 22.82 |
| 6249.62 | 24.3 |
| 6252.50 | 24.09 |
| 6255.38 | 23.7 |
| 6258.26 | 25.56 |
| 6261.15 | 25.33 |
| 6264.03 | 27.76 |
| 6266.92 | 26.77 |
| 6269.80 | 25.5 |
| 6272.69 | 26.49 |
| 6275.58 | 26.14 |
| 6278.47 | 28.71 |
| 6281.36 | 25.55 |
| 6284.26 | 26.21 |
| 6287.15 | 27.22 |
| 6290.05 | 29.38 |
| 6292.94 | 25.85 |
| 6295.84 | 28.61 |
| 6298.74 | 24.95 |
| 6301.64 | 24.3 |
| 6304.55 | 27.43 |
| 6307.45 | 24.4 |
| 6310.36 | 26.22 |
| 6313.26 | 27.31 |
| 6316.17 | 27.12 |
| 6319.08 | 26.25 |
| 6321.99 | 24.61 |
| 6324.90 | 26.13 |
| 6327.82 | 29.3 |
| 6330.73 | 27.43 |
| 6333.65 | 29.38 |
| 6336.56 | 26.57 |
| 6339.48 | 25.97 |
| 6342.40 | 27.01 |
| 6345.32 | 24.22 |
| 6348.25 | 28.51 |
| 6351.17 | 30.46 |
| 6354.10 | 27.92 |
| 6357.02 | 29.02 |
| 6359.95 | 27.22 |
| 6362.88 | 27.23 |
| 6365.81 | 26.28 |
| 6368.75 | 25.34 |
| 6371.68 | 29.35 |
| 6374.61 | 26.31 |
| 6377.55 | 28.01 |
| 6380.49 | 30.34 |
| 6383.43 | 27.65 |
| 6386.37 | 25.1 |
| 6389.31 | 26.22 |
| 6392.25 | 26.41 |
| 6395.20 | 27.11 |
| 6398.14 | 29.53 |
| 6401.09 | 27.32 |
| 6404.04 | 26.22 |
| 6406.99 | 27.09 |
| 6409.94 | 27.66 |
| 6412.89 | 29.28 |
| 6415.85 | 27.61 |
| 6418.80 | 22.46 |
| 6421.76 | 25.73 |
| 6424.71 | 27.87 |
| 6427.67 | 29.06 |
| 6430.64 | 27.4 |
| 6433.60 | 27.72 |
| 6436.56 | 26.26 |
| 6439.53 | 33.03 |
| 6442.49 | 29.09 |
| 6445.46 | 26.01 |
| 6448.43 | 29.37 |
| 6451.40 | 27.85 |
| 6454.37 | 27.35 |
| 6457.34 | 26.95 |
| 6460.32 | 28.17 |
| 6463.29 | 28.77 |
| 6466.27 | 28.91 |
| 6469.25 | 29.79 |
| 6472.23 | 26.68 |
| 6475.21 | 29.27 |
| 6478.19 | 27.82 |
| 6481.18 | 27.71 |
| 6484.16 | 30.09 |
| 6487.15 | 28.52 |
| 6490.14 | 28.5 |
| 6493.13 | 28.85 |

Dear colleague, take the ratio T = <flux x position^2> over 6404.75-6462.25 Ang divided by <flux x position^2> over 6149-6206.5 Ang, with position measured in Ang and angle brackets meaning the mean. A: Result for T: 1.2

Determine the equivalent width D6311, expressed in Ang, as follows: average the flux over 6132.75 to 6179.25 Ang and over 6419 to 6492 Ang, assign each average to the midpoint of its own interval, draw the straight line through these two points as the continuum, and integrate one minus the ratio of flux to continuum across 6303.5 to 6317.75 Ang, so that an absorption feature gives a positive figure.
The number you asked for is 0.6 Ang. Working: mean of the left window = 27.1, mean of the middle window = 26.5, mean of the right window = 28.1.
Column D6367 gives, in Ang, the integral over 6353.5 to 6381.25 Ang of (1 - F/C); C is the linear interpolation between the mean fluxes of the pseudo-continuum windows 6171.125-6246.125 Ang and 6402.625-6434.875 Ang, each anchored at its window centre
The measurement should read -0.9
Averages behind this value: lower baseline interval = 25.7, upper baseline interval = 27.1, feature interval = 27.6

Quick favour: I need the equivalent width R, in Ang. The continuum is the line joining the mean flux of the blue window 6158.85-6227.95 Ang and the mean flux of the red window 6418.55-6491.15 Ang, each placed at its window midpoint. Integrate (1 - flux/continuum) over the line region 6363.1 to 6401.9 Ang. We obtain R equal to 0.3 Ang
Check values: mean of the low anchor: 25.9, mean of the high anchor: 28.1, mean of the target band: 27.3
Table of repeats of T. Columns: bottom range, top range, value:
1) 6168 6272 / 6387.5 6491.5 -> 1.17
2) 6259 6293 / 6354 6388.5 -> 1.06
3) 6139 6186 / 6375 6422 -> 1.09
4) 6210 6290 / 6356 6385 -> 1.12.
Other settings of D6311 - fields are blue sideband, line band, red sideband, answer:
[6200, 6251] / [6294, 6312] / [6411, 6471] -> 0.2 Ang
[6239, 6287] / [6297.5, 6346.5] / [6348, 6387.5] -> 0.6 Ang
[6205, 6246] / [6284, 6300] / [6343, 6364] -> -0.2 Ang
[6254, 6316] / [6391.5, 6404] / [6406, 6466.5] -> 0.0 Ang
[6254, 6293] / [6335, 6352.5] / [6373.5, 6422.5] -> -0.2 Ang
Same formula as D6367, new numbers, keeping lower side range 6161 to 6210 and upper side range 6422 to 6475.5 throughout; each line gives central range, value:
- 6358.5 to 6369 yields 0.3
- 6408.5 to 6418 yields 0.1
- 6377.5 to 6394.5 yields 0.3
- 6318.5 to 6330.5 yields 0.2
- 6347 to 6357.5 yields -0.6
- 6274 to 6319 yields 0.5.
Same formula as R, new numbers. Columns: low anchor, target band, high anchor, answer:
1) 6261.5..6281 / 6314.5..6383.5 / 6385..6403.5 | -1.4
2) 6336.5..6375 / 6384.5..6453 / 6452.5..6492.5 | 1.0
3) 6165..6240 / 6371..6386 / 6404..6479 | -0.4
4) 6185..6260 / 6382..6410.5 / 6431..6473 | 0.6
